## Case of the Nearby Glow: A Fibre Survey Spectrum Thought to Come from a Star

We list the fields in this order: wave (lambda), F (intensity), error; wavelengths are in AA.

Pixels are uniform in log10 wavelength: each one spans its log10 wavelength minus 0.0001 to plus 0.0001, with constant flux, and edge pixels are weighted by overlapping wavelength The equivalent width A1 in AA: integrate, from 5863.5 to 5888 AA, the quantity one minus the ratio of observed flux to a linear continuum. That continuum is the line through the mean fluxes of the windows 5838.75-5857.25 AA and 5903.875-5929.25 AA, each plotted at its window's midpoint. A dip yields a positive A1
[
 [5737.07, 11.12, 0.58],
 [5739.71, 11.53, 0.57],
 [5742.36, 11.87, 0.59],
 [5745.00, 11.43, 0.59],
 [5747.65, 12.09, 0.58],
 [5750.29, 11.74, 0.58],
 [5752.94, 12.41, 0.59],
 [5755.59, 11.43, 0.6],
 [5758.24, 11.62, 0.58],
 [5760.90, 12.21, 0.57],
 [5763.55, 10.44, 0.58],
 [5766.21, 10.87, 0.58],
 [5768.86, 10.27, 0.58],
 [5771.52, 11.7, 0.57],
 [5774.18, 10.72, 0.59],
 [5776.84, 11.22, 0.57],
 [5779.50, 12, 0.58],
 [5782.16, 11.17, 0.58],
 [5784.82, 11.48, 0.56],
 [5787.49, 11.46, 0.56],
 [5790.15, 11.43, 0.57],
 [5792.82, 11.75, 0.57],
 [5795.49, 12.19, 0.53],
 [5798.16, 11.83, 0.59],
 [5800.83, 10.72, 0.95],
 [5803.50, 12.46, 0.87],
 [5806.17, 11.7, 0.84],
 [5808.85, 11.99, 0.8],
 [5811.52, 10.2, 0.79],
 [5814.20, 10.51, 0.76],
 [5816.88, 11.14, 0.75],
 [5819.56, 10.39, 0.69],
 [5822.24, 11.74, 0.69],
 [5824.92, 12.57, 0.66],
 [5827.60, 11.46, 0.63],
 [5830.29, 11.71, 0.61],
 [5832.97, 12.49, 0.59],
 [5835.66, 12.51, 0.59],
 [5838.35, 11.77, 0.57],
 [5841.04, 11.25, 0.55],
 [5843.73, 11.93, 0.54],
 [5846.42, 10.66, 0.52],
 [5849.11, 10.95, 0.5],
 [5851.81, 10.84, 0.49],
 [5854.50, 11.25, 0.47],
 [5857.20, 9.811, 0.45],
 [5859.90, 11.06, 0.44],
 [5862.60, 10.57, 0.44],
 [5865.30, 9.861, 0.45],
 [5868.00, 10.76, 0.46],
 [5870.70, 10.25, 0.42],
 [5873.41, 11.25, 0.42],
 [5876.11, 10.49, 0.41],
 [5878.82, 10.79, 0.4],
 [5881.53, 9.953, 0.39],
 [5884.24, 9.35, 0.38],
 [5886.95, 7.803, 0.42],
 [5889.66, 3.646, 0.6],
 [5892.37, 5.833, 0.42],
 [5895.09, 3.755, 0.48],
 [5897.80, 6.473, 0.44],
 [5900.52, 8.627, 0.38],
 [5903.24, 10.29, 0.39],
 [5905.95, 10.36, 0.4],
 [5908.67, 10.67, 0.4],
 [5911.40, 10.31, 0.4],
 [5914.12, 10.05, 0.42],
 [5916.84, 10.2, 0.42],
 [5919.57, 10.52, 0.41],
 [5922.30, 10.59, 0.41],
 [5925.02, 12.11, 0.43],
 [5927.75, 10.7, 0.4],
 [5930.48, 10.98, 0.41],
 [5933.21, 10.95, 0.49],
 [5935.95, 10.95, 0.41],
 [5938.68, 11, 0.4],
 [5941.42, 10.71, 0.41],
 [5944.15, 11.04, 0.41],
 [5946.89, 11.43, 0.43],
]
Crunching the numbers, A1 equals 1.8 AA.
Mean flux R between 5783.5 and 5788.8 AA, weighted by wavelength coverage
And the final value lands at 11.5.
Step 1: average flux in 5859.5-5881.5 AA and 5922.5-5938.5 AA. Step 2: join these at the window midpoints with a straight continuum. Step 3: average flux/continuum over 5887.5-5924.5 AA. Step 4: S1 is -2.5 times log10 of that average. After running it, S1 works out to 0.25 mag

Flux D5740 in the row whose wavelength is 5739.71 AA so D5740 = 11.53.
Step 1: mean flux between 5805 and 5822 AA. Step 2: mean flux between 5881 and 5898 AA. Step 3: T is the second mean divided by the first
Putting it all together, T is 0.6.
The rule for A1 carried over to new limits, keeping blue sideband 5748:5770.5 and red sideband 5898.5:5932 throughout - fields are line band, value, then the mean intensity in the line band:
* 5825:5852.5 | -1.9 AA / 11.6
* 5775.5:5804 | -1.0 AA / 11.6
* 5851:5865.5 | 0.2 AA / 10.6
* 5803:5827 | -0.7 AA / 11.4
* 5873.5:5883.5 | 0.2 AA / 10.5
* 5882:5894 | 4.2 AA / 6.83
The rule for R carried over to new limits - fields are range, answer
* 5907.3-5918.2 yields 10.3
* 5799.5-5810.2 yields 11.7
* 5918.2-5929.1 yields 11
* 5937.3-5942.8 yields 10.9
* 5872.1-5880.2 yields 10.8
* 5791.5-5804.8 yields 11.8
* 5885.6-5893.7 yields 5.76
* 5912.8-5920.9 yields 10.3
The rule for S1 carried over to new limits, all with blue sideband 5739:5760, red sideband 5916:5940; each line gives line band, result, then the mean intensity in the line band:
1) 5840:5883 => 0.05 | 10.7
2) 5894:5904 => 0.46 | 7.2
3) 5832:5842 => -0.06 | 12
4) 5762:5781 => 0.06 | 11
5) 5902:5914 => 0.06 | 10.4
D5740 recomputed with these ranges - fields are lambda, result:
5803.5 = 12.46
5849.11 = 10.95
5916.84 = 10.2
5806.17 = 11.7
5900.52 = 8.627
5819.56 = 10.39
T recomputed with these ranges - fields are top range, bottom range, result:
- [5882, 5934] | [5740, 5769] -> 0.79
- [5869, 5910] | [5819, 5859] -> 0.76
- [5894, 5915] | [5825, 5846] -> 0.75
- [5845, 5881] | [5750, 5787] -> 0.94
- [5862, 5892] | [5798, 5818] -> 0.83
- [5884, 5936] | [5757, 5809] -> 0.80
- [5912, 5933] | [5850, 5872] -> 1.02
